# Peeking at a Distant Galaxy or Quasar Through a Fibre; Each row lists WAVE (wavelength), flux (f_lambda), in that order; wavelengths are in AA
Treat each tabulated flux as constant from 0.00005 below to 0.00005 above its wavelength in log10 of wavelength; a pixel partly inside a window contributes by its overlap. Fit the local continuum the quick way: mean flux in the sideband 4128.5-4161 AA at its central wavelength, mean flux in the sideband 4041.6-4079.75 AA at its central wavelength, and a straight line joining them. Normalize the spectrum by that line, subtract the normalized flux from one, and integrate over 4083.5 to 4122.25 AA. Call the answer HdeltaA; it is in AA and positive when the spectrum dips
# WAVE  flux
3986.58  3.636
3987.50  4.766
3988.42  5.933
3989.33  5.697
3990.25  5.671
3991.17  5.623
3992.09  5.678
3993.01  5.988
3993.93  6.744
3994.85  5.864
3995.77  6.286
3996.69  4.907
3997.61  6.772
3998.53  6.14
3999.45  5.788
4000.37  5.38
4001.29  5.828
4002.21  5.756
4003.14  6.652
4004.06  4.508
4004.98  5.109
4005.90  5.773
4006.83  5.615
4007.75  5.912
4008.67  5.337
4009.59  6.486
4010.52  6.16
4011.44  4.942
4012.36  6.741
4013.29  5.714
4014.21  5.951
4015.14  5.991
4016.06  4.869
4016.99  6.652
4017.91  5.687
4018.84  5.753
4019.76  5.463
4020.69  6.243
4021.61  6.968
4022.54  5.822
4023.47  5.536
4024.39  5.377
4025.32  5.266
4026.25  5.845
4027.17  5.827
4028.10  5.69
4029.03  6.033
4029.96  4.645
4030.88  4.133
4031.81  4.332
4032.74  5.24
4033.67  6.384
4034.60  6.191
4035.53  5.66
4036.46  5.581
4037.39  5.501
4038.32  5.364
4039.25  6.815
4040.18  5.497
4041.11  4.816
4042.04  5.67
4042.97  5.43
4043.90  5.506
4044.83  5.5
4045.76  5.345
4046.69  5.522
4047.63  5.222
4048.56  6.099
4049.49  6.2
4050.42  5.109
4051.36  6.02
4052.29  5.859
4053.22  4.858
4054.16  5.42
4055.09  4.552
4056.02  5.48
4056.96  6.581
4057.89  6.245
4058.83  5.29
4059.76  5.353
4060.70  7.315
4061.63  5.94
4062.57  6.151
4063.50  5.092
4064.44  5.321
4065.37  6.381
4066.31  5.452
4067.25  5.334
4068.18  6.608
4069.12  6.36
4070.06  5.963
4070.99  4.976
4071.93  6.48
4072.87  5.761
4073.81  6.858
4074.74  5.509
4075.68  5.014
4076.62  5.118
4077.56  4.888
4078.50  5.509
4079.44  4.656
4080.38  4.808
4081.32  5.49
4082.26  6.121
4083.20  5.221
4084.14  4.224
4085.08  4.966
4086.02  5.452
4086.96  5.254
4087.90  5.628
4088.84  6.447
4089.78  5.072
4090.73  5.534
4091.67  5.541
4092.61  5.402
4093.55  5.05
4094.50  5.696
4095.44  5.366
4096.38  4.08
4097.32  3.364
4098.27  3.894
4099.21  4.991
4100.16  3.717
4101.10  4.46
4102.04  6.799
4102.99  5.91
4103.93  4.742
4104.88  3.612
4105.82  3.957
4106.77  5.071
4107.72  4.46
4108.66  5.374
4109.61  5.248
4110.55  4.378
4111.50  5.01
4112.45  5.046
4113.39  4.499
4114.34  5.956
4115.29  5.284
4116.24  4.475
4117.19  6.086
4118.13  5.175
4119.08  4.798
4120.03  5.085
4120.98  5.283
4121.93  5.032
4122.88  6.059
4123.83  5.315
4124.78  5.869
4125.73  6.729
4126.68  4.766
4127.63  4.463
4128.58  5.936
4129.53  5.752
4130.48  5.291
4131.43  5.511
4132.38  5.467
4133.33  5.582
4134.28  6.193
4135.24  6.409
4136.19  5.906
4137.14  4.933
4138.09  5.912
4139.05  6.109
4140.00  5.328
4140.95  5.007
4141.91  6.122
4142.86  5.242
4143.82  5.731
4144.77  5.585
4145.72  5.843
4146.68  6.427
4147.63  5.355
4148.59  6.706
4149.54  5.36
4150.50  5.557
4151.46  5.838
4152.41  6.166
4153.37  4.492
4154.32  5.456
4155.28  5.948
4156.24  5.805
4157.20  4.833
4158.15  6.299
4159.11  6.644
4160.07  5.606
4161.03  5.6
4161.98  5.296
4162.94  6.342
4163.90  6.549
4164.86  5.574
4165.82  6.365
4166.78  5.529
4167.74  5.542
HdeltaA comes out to 4.6 AA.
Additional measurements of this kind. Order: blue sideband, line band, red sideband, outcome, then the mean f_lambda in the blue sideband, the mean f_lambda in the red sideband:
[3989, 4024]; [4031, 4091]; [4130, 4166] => 2.3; 5.84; 5.74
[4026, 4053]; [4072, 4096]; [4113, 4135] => 0.4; 5.55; 5.43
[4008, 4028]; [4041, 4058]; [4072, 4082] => 0.2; 5.84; 5.42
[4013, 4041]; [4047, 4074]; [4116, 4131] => -1.1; 5.66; 5.4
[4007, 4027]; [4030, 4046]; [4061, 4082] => 0.9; 5.84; 5.64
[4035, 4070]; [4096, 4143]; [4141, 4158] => 4.0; 5.69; 5.67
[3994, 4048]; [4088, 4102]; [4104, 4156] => 1.3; 5.68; 5.41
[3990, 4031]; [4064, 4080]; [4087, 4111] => -1.4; 5.77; 4.96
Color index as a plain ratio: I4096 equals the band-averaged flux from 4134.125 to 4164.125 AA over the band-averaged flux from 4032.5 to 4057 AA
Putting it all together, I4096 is 1.03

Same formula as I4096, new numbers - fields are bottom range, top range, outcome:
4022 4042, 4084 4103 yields 0.92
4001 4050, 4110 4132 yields 0.94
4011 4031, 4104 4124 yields 0.87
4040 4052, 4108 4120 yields 0.92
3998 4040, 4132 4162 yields 1.00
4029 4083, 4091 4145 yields 0.94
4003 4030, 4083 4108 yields 0.86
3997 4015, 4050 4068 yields 0.98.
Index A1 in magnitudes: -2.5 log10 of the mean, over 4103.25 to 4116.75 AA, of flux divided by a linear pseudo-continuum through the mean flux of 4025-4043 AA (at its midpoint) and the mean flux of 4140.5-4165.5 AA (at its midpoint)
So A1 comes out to 0.18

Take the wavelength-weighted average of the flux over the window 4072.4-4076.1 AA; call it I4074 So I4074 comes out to 5.8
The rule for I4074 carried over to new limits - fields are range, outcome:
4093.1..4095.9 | 5.36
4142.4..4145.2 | 5.52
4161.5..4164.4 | 6.07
